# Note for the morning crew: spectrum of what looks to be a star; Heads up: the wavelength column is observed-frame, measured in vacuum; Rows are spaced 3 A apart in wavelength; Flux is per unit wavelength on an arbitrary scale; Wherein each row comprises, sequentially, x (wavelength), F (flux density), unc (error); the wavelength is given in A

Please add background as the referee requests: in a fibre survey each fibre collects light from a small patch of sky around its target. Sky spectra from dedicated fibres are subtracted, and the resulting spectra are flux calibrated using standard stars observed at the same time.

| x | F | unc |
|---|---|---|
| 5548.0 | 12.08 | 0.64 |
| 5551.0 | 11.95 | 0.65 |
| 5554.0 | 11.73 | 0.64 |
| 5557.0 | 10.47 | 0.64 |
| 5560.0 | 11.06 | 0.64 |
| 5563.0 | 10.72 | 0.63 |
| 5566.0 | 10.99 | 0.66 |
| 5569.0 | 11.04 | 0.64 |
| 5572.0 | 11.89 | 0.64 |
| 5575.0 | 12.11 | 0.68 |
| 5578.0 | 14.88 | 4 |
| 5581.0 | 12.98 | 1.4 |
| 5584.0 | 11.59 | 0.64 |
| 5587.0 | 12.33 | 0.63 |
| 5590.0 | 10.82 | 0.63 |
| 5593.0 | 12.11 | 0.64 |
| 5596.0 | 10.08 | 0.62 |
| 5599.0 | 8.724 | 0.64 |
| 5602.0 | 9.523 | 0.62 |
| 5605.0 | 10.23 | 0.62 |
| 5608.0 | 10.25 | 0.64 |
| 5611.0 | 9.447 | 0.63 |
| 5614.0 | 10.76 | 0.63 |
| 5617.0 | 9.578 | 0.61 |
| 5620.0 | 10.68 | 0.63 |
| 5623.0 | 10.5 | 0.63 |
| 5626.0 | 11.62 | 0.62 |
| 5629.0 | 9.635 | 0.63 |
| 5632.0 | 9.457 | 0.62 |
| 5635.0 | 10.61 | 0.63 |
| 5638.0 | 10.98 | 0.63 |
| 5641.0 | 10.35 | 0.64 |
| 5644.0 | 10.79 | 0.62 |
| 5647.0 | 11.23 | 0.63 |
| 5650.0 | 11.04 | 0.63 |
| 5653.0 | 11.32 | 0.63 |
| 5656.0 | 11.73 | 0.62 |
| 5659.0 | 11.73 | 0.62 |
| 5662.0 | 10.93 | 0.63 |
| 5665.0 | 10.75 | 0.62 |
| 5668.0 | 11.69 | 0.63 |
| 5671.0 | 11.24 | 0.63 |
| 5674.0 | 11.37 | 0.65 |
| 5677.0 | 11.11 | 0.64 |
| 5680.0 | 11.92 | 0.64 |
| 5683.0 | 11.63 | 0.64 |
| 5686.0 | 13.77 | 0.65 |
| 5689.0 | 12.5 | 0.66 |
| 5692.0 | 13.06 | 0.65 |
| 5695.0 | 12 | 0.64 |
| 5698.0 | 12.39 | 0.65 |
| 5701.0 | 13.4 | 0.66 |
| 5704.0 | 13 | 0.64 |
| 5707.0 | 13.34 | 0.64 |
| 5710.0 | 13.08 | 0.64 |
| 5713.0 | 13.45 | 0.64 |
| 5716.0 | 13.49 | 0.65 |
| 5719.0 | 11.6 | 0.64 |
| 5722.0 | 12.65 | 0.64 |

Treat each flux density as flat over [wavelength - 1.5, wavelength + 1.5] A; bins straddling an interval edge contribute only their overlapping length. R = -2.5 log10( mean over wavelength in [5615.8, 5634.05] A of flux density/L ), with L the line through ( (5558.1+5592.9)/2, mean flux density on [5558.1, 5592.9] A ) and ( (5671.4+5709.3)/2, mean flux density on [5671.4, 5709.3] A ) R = 0.18 mag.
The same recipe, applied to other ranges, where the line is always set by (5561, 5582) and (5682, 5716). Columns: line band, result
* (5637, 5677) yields 0.134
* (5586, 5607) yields 0.164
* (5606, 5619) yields 0.222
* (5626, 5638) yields 0.212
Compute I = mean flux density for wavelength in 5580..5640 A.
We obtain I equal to 10.6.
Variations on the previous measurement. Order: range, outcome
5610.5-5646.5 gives 10.4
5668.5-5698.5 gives 12.1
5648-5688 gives 11.6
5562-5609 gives 11.3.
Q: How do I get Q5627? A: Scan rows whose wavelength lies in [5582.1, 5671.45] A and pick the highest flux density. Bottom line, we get 12.33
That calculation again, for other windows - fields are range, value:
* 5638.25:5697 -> 13.77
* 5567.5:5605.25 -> 14.88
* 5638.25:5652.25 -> 11.23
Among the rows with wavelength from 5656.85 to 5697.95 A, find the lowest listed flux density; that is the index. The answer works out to 10.75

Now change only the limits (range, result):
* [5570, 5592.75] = 10.82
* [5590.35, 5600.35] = 8.724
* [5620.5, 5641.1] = 9.457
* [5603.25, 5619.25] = 9.447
